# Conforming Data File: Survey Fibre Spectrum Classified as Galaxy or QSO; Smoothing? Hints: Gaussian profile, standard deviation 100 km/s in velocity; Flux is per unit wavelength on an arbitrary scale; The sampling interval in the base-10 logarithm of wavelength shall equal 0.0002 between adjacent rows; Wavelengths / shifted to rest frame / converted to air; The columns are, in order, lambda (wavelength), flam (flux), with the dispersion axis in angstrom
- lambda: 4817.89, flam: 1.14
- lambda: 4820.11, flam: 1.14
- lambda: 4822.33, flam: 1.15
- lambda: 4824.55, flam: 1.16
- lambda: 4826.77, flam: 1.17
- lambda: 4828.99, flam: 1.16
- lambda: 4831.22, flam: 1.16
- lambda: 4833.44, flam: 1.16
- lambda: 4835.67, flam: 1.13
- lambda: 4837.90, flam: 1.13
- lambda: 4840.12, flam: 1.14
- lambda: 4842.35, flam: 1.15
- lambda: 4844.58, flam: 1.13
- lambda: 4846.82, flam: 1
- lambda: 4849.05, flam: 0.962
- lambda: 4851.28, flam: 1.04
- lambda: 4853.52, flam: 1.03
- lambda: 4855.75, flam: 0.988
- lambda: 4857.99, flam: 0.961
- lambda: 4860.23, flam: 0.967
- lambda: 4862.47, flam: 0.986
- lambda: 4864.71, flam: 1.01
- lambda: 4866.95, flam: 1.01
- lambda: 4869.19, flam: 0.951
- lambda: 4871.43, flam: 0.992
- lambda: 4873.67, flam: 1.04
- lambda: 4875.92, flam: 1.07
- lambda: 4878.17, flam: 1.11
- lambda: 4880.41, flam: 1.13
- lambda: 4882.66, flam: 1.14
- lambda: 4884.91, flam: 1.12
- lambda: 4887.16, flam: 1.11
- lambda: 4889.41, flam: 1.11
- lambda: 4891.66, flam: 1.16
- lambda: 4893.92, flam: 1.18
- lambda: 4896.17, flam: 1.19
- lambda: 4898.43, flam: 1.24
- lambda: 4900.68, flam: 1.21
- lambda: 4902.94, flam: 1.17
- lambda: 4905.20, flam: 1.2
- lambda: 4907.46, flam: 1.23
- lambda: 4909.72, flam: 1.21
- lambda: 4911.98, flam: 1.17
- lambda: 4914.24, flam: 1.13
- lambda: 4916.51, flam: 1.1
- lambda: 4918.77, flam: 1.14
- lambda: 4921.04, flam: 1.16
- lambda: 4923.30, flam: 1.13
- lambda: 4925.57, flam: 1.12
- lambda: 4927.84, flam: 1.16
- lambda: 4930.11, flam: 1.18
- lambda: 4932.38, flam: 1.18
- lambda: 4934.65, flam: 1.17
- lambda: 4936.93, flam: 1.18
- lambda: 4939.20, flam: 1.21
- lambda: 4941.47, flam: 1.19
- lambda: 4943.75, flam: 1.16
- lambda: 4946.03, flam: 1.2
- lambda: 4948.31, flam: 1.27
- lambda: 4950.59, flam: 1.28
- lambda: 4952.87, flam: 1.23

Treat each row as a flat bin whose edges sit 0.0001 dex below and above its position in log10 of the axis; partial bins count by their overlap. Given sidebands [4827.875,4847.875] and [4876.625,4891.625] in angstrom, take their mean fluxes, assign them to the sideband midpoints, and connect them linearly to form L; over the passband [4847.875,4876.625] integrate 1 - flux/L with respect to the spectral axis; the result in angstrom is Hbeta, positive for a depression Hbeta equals 3.2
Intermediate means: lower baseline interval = 1.13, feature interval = 1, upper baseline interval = 1.12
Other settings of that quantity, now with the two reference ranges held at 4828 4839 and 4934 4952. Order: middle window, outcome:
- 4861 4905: 2.7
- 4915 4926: 0.6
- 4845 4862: 2.4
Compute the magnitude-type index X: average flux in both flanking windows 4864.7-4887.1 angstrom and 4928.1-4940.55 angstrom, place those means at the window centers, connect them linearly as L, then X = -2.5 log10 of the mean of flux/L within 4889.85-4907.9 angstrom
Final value -0.078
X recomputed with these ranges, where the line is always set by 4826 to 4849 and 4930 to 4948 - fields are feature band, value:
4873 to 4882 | 0.056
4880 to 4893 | 0.025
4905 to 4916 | -0.011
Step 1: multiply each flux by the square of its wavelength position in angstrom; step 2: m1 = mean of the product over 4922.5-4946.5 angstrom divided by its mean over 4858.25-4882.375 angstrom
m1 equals 1.17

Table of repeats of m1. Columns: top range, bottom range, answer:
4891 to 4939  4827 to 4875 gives 1.14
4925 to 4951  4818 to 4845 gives 1.08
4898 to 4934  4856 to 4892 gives 1.13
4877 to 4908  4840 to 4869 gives 1.16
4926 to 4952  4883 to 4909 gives 1.04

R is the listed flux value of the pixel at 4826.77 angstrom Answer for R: 1.17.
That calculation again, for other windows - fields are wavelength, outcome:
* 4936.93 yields 1.18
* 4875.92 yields 1.07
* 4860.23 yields 0.967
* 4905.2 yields 1.2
